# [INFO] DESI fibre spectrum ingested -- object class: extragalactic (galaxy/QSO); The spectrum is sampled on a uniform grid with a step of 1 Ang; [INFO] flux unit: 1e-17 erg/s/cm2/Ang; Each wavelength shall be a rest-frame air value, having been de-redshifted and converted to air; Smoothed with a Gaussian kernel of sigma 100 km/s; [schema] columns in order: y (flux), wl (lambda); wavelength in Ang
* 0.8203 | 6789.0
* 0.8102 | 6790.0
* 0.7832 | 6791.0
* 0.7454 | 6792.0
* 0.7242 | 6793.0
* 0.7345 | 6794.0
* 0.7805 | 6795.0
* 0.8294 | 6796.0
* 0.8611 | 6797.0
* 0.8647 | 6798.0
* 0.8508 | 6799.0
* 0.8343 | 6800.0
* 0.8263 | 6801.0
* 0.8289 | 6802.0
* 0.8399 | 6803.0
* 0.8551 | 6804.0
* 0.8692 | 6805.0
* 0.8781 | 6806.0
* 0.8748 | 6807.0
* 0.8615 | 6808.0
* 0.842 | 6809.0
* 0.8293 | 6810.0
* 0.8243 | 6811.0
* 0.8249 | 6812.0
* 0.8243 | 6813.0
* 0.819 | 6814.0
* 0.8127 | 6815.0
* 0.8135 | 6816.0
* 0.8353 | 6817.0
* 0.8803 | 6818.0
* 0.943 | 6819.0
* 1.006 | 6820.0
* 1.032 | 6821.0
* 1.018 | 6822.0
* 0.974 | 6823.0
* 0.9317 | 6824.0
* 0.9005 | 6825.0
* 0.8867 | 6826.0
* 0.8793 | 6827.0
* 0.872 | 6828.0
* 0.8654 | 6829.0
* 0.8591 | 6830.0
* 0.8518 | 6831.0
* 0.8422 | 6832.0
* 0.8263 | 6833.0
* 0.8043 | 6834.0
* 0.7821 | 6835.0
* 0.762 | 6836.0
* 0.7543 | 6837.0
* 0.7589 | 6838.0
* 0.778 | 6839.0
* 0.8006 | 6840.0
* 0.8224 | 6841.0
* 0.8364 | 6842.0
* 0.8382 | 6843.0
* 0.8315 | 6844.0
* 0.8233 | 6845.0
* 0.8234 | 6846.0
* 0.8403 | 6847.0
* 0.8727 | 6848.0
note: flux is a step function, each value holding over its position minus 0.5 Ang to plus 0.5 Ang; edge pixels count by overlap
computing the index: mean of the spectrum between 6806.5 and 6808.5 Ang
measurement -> 0.868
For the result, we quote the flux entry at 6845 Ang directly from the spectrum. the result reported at 0.8233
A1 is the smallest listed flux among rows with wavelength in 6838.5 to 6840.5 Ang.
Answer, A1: 0.778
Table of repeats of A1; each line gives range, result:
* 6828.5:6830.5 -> 0.8591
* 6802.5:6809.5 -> 0.8399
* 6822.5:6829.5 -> 0.8654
